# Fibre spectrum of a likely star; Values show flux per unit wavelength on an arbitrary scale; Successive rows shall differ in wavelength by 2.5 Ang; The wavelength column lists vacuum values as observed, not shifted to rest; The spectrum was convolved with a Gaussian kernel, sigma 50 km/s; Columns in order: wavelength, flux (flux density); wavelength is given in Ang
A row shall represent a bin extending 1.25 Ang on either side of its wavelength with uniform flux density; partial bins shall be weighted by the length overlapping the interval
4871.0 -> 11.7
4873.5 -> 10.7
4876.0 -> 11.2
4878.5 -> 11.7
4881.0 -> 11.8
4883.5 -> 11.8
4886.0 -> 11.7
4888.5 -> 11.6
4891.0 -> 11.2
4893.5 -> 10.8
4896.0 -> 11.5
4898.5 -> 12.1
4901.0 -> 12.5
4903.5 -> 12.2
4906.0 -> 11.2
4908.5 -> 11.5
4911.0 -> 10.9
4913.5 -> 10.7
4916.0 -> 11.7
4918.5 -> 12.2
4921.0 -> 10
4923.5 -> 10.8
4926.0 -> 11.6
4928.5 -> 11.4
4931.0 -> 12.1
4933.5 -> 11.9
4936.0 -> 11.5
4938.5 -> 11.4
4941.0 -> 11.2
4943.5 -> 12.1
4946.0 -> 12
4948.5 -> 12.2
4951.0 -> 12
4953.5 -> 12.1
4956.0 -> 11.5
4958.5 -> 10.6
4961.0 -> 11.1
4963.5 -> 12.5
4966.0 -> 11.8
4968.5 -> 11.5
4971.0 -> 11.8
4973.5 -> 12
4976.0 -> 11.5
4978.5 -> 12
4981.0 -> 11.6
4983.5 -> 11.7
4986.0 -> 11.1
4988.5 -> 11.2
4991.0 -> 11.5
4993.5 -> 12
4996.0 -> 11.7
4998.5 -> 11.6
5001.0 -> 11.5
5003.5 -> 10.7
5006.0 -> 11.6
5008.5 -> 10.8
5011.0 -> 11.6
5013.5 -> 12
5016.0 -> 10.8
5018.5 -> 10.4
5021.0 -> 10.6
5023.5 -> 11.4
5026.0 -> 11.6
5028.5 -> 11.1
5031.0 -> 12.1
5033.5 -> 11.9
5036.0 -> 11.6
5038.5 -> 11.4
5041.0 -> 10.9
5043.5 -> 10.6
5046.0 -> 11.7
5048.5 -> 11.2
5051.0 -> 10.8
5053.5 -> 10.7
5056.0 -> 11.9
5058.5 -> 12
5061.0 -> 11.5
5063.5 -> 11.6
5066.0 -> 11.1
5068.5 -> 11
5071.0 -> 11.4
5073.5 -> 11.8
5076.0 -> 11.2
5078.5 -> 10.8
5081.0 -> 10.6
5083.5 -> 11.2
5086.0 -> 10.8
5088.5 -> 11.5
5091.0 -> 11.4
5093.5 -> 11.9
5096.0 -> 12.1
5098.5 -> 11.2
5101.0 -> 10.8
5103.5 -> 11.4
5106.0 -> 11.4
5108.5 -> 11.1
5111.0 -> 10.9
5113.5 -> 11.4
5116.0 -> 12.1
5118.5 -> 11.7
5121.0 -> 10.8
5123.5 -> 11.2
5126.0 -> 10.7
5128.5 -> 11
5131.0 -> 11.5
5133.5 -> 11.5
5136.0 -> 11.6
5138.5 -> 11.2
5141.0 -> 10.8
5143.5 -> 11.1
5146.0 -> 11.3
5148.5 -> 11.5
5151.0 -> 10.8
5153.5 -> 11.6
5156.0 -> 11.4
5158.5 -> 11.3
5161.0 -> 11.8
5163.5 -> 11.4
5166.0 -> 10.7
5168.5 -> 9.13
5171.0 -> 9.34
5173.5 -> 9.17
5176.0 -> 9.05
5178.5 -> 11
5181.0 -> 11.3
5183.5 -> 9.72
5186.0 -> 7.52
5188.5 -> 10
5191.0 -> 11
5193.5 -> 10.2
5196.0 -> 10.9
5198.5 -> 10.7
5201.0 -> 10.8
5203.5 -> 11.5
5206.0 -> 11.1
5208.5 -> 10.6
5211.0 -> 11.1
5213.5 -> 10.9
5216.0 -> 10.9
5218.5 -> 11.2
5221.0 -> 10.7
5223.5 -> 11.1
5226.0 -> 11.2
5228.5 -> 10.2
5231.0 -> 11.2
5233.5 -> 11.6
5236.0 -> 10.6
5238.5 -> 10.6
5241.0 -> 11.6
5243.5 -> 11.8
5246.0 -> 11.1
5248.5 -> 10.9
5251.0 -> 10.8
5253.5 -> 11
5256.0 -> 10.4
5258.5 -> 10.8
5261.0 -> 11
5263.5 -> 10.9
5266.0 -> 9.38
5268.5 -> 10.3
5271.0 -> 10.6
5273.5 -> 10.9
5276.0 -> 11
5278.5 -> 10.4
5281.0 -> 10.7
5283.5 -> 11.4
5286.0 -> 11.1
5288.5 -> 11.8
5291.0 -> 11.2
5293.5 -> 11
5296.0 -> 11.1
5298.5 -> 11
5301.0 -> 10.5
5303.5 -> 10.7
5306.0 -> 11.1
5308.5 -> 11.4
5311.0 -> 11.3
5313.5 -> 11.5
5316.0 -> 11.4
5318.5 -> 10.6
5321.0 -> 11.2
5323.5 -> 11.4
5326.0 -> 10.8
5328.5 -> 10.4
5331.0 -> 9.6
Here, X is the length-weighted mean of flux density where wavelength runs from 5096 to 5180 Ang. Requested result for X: 11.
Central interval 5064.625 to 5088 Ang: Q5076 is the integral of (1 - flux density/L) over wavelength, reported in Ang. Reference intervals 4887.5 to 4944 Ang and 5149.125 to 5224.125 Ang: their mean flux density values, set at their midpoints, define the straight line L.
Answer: -0.3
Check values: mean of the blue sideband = 11.5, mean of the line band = 11.1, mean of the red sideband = 10.6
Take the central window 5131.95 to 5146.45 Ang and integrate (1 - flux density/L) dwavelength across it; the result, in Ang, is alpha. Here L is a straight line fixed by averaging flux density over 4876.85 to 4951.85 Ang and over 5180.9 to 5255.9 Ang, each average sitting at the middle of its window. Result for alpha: -0.4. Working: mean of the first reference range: 11.6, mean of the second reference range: 10.8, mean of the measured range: 11.3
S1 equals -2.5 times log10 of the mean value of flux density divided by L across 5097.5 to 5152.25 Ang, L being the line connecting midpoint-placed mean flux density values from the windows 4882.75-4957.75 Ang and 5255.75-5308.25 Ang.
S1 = -0.01 mag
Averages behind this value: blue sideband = 11.6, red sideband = 10.8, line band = 11.2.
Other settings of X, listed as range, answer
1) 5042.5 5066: 11.3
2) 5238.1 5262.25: 11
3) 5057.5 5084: 11.3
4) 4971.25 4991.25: 11.6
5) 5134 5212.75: 10.7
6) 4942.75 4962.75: 11.7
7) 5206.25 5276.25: 10.9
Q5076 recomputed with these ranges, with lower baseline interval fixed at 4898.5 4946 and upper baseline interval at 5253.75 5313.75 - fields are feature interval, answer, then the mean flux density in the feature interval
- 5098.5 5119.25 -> -0.26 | 11.3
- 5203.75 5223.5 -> 0.08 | 11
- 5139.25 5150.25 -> -0.03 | 11.2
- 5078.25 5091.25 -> 0.23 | 11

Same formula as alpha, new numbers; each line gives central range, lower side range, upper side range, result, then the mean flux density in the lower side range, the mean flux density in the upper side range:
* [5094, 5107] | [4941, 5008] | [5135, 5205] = -0.5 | 11.6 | 10.6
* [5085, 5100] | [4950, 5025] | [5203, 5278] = -0.3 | 11.5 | 10.9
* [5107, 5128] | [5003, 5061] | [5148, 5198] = -0.9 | 11.3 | 10.4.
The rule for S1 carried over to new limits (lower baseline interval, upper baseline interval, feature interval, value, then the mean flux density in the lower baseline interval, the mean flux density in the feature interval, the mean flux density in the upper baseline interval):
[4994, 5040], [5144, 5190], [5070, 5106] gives -0.04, 11.4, 11.3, 10.5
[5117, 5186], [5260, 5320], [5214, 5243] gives -0.01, 10.8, 11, 10.9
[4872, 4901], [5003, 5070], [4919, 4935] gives 0.01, 11.5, 11.3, 11.3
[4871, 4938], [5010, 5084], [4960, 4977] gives -0.03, 11.5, 11.8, 11.3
